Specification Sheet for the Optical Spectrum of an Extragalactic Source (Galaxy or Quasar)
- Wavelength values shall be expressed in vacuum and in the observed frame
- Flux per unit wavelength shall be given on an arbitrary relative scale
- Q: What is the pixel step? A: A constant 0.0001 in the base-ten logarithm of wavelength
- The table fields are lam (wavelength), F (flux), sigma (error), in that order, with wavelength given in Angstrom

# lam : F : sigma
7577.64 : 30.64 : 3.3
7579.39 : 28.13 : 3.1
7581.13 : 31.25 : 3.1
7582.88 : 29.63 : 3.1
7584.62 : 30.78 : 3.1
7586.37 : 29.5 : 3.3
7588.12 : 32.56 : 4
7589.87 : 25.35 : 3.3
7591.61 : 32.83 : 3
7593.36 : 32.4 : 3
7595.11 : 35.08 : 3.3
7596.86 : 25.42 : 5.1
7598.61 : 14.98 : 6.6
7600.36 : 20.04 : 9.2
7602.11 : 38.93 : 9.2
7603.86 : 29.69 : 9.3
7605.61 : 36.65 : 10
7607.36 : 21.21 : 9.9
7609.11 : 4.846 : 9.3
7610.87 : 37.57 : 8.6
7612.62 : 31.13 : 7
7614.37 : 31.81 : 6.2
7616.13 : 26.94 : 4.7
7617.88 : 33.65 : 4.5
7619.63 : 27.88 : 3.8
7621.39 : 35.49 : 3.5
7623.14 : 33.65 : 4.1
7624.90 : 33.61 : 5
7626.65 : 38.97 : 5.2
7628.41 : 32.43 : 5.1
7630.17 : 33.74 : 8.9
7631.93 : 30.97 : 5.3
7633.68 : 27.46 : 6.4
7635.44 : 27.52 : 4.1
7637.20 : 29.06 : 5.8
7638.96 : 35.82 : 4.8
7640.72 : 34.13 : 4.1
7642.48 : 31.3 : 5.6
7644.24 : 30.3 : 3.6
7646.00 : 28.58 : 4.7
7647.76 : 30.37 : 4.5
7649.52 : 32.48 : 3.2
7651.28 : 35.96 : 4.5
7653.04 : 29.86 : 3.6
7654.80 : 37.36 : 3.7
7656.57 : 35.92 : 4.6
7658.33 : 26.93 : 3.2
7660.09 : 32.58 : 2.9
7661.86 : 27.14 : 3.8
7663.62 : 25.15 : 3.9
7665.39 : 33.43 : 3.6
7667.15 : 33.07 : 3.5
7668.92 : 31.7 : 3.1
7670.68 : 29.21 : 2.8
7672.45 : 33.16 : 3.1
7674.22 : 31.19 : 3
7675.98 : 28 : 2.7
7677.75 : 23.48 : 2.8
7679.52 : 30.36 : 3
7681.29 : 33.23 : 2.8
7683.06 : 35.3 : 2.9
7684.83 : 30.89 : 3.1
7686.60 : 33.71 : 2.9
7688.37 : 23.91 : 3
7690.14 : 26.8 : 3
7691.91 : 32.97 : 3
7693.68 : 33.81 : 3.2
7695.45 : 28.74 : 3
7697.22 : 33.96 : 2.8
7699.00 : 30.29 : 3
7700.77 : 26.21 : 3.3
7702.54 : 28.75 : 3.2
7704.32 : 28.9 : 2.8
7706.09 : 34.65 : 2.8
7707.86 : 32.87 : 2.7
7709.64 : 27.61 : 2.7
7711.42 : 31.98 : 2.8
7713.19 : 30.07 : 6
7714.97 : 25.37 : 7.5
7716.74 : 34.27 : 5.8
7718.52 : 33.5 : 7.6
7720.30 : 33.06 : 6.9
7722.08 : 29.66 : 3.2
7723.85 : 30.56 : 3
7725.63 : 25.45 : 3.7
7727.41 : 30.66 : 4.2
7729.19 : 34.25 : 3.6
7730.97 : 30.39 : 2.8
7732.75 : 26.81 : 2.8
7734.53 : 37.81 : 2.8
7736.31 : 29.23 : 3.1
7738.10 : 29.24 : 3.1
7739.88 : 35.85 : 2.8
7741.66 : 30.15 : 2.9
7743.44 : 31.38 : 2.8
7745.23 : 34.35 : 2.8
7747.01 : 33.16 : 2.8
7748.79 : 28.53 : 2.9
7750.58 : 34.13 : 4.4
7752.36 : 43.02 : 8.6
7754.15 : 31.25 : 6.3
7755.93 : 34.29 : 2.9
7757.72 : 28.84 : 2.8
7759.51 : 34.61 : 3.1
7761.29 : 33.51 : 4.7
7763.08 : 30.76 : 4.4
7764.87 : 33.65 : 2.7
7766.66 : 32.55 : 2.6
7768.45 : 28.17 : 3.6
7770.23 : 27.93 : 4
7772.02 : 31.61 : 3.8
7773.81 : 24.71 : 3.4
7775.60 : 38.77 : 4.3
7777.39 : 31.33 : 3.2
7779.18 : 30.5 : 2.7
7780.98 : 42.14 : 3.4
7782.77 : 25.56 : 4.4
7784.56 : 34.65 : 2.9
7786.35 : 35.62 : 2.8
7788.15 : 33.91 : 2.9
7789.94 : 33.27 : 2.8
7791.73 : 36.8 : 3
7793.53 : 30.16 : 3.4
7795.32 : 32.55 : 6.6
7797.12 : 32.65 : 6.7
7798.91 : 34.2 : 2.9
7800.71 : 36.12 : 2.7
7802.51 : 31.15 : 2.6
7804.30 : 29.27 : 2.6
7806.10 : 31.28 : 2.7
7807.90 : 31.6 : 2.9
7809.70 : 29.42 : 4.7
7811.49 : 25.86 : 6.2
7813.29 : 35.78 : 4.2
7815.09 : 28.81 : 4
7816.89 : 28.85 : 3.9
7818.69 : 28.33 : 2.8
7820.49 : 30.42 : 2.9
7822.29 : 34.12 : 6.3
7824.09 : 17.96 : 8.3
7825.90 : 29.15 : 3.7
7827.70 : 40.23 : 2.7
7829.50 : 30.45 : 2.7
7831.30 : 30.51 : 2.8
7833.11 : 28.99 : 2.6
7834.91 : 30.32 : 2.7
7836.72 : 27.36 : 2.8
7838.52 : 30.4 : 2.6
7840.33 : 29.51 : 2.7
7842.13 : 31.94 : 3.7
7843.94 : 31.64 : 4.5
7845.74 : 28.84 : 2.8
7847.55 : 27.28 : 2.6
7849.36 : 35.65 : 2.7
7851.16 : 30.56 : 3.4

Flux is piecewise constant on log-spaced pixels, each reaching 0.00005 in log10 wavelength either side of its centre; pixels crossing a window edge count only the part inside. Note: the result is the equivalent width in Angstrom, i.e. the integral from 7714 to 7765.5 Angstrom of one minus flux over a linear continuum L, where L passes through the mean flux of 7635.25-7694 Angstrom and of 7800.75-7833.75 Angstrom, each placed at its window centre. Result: -2.2 Angstrom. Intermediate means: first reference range 31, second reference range 30.3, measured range 32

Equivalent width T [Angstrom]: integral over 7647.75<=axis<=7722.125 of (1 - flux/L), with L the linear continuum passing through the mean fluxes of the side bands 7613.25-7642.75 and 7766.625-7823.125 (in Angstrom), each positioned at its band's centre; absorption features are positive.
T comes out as 2.5 Angstrom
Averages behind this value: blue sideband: 32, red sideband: 31.8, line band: 30.9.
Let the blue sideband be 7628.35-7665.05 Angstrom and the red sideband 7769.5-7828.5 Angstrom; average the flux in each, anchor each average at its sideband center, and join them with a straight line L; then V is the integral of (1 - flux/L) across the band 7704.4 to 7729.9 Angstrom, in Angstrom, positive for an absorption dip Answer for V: 0.4 Angstrom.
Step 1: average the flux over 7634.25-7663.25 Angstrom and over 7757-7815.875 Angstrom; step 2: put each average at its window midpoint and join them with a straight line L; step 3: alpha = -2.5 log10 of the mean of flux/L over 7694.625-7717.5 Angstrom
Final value 0.05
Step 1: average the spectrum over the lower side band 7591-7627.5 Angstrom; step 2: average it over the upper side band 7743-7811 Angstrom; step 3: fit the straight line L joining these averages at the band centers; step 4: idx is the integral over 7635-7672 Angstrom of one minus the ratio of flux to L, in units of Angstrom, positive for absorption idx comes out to -1.2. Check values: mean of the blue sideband 29.6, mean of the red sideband 32.5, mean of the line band 31.4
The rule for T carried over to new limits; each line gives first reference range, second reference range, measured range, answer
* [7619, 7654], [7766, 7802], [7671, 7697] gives 1.4 Angstrom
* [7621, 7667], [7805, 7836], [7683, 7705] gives 0.9 Angstrom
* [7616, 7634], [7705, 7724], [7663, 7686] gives 0.8 Angstrom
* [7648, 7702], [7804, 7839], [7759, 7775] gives -0.3 Angstrom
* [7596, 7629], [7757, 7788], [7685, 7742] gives 0.7 Angstrom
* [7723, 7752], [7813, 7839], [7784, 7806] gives -2.0 Angstrom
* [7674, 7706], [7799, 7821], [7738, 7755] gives -1.6 Angstrom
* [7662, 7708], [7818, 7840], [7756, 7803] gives -3.9 Angstrom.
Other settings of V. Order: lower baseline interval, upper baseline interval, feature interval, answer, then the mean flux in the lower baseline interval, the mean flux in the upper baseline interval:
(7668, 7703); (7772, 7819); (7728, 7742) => -0.3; 30.3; 32.1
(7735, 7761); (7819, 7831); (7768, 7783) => 0.2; 32.8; 30.3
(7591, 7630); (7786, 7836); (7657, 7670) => 0.0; 29.8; 31.3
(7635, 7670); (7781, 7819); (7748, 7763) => -0.7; 31.5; 32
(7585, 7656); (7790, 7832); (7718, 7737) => -0.1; 30.5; 31.2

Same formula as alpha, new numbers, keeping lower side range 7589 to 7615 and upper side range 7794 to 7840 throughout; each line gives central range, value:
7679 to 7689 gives -0.092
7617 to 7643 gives -0.151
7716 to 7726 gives -0.070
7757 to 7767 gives -0.086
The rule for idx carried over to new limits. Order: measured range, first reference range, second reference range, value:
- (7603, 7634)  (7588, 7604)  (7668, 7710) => -1.6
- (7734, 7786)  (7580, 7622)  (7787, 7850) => -3.5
